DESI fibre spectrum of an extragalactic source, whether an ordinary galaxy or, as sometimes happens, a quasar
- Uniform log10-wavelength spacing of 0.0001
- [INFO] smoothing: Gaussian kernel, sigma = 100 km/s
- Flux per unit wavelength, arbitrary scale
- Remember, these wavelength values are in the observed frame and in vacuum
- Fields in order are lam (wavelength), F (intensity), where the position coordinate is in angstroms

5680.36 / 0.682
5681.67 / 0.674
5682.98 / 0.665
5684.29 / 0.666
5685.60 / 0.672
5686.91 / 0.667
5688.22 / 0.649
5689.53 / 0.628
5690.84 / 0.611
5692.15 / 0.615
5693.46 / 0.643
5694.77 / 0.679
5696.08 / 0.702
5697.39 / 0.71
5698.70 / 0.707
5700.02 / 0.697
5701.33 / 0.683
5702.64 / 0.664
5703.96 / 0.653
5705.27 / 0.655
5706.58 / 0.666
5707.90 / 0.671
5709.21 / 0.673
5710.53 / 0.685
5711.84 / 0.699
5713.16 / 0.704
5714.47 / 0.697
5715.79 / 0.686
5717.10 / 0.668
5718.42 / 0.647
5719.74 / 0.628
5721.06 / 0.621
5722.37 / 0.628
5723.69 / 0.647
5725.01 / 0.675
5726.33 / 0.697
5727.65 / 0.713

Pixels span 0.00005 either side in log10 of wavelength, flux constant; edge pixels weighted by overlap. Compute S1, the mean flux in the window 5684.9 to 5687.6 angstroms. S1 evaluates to 0.669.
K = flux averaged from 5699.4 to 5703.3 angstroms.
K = 0.682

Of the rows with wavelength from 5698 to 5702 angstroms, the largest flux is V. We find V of 0.707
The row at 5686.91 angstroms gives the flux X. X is 0.667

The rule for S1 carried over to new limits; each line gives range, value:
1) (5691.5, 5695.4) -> 0.646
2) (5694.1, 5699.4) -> 0.699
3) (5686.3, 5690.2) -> 0.648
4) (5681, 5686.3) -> 0.668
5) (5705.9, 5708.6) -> 0.669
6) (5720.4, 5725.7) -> 0.643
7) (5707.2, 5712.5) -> 0.681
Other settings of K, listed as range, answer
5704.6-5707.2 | 0.662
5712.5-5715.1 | 0.701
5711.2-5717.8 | 0.69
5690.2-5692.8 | 0.613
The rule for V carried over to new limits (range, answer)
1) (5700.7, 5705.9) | 0.683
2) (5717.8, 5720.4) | 0.647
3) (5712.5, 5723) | 0.704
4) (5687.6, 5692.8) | 0.649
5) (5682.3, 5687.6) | 0.672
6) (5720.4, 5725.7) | 0.675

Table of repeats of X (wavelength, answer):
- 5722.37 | 0.628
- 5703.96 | 0.653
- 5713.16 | 0.704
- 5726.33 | 0.697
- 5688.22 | 0.649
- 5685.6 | 0.672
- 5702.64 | 0.664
